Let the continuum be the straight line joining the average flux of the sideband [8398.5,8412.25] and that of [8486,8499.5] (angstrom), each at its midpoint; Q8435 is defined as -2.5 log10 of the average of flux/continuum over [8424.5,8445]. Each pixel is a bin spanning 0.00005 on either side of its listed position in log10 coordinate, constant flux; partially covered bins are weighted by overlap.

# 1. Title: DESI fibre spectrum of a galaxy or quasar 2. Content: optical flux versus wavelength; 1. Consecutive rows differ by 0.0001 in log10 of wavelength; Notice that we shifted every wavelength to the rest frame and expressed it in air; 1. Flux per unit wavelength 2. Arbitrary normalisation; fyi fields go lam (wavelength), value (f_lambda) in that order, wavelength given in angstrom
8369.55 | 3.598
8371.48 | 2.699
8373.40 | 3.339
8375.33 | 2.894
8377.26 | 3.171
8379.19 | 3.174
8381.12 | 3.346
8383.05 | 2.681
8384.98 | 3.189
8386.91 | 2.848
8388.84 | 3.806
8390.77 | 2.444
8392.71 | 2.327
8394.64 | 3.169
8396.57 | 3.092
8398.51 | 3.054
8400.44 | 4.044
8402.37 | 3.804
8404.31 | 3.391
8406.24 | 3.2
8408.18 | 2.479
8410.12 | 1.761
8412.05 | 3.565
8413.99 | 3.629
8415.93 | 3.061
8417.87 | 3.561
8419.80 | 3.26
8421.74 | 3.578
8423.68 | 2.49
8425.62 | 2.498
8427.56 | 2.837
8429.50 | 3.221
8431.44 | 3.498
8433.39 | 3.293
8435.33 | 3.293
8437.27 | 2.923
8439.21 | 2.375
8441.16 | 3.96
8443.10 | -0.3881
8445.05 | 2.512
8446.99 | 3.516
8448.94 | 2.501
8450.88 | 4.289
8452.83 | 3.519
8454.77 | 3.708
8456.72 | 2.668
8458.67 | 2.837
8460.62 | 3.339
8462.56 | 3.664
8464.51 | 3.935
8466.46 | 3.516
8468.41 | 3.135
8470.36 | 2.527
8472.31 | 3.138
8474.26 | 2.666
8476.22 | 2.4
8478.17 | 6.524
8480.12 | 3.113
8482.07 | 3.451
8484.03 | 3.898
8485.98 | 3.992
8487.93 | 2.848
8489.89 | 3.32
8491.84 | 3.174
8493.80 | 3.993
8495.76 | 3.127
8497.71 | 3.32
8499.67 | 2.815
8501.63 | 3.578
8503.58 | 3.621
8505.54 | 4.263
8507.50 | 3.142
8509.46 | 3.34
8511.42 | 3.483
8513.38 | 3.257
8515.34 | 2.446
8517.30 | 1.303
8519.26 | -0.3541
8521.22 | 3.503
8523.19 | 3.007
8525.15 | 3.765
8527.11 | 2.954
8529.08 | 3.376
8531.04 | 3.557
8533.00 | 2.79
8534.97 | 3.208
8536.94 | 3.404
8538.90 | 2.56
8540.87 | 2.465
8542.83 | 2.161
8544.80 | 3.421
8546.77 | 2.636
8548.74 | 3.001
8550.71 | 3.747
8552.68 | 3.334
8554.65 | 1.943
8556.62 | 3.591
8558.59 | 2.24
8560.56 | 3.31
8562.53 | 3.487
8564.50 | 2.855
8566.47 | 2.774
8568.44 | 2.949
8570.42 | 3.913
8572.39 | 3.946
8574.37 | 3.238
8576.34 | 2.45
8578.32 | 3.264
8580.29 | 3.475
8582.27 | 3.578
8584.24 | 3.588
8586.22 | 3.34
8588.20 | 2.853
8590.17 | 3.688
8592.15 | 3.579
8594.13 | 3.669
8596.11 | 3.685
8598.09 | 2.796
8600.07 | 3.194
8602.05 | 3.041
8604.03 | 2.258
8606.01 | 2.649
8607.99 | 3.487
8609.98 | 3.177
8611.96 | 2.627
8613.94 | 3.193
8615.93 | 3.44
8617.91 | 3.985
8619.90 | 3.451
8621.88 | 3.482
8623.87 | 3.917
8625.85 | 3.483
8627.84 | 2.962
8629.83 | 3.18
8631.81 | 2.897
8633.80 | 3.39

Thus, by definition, 0.17 mag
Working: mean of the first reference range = 3.15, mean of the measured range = 2.74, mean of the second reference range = 3.32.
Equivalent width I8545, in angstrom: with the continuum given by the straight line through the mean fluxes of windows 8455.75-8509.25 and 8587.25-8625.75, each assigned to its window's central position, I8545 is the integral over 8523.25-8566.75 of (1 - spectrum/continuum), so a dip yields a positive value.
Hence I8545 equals 4.07 angstrom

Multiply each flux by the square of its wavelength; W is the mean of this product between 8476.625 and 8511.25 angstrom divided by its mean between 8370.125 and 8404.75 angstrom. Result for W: 1.17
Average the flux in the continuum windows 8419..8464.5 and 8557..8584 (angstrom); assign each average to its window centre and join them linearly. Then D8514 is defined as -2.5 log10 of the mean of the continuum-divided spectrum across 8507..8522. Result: 0.25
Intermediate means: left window 3.04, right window 3.21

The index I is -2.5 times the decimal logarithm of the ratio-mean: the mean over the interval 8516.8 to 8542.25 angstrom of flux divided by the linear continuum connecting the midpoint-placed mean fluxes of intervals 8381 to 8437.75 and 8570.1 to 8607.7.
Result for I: 0.17 mag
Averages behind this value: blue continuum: 3.11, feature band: 2.75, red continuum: 3.27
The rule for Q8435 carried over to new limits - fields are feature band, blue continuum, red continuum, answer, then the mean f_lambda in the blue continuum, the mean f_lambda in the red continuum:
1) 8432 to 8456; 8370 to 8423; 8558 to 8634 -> 0.07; 3.13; 3.25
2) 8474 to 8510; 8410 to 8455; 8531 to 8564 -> -0.17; 3.03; 2.97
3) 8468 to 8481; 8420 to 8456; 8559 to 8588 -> -0.10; 2.98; 3.26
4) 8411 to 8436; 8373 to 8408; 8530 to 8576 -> -0.03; 3.15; 3.06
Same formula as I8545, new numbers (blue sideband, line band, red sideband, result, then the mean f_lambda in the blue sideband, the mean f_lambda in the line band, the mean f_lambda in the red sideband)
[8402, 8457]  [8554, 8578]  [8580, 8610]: 1.0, 3.03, 3.08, 3.25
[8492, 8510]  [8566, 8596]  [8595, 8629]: -0.8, 3.46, 3.37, 3.23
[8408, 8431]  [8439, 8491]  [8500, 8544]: -4.3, 3.02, 3.23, 2.95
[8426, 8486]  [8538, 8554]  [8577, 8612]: 1.6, 3.2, 2.9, 3.23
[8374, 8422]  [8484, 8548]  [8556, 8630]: 3.0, 3.14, 3.06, 3.26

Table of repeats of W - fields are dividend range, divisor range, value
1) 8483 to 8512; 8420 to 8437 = 1.14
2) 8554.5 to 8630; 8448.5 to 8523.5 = 1.03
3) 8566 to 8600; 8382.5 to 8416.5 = 1.13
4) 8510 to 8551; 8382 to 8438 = 0.94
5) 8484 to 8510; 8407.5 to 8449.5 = 1.21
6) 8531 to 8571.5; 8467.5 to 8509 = 0.89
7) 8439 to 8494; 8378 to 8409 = 1.06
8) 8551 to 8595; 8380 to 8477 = 1.09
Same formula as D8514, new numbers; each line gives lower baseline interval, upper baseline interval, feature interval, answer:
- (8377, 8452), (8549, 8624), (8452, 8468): -0.10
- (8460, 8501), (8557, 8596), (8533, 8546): 0.17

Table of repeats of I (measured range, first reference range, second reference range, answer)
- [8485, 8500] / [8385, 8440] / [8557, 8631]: -0.061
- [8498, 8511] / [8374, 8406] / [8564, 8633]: -0.078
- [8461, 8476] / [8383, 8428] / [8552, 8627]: -0.018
